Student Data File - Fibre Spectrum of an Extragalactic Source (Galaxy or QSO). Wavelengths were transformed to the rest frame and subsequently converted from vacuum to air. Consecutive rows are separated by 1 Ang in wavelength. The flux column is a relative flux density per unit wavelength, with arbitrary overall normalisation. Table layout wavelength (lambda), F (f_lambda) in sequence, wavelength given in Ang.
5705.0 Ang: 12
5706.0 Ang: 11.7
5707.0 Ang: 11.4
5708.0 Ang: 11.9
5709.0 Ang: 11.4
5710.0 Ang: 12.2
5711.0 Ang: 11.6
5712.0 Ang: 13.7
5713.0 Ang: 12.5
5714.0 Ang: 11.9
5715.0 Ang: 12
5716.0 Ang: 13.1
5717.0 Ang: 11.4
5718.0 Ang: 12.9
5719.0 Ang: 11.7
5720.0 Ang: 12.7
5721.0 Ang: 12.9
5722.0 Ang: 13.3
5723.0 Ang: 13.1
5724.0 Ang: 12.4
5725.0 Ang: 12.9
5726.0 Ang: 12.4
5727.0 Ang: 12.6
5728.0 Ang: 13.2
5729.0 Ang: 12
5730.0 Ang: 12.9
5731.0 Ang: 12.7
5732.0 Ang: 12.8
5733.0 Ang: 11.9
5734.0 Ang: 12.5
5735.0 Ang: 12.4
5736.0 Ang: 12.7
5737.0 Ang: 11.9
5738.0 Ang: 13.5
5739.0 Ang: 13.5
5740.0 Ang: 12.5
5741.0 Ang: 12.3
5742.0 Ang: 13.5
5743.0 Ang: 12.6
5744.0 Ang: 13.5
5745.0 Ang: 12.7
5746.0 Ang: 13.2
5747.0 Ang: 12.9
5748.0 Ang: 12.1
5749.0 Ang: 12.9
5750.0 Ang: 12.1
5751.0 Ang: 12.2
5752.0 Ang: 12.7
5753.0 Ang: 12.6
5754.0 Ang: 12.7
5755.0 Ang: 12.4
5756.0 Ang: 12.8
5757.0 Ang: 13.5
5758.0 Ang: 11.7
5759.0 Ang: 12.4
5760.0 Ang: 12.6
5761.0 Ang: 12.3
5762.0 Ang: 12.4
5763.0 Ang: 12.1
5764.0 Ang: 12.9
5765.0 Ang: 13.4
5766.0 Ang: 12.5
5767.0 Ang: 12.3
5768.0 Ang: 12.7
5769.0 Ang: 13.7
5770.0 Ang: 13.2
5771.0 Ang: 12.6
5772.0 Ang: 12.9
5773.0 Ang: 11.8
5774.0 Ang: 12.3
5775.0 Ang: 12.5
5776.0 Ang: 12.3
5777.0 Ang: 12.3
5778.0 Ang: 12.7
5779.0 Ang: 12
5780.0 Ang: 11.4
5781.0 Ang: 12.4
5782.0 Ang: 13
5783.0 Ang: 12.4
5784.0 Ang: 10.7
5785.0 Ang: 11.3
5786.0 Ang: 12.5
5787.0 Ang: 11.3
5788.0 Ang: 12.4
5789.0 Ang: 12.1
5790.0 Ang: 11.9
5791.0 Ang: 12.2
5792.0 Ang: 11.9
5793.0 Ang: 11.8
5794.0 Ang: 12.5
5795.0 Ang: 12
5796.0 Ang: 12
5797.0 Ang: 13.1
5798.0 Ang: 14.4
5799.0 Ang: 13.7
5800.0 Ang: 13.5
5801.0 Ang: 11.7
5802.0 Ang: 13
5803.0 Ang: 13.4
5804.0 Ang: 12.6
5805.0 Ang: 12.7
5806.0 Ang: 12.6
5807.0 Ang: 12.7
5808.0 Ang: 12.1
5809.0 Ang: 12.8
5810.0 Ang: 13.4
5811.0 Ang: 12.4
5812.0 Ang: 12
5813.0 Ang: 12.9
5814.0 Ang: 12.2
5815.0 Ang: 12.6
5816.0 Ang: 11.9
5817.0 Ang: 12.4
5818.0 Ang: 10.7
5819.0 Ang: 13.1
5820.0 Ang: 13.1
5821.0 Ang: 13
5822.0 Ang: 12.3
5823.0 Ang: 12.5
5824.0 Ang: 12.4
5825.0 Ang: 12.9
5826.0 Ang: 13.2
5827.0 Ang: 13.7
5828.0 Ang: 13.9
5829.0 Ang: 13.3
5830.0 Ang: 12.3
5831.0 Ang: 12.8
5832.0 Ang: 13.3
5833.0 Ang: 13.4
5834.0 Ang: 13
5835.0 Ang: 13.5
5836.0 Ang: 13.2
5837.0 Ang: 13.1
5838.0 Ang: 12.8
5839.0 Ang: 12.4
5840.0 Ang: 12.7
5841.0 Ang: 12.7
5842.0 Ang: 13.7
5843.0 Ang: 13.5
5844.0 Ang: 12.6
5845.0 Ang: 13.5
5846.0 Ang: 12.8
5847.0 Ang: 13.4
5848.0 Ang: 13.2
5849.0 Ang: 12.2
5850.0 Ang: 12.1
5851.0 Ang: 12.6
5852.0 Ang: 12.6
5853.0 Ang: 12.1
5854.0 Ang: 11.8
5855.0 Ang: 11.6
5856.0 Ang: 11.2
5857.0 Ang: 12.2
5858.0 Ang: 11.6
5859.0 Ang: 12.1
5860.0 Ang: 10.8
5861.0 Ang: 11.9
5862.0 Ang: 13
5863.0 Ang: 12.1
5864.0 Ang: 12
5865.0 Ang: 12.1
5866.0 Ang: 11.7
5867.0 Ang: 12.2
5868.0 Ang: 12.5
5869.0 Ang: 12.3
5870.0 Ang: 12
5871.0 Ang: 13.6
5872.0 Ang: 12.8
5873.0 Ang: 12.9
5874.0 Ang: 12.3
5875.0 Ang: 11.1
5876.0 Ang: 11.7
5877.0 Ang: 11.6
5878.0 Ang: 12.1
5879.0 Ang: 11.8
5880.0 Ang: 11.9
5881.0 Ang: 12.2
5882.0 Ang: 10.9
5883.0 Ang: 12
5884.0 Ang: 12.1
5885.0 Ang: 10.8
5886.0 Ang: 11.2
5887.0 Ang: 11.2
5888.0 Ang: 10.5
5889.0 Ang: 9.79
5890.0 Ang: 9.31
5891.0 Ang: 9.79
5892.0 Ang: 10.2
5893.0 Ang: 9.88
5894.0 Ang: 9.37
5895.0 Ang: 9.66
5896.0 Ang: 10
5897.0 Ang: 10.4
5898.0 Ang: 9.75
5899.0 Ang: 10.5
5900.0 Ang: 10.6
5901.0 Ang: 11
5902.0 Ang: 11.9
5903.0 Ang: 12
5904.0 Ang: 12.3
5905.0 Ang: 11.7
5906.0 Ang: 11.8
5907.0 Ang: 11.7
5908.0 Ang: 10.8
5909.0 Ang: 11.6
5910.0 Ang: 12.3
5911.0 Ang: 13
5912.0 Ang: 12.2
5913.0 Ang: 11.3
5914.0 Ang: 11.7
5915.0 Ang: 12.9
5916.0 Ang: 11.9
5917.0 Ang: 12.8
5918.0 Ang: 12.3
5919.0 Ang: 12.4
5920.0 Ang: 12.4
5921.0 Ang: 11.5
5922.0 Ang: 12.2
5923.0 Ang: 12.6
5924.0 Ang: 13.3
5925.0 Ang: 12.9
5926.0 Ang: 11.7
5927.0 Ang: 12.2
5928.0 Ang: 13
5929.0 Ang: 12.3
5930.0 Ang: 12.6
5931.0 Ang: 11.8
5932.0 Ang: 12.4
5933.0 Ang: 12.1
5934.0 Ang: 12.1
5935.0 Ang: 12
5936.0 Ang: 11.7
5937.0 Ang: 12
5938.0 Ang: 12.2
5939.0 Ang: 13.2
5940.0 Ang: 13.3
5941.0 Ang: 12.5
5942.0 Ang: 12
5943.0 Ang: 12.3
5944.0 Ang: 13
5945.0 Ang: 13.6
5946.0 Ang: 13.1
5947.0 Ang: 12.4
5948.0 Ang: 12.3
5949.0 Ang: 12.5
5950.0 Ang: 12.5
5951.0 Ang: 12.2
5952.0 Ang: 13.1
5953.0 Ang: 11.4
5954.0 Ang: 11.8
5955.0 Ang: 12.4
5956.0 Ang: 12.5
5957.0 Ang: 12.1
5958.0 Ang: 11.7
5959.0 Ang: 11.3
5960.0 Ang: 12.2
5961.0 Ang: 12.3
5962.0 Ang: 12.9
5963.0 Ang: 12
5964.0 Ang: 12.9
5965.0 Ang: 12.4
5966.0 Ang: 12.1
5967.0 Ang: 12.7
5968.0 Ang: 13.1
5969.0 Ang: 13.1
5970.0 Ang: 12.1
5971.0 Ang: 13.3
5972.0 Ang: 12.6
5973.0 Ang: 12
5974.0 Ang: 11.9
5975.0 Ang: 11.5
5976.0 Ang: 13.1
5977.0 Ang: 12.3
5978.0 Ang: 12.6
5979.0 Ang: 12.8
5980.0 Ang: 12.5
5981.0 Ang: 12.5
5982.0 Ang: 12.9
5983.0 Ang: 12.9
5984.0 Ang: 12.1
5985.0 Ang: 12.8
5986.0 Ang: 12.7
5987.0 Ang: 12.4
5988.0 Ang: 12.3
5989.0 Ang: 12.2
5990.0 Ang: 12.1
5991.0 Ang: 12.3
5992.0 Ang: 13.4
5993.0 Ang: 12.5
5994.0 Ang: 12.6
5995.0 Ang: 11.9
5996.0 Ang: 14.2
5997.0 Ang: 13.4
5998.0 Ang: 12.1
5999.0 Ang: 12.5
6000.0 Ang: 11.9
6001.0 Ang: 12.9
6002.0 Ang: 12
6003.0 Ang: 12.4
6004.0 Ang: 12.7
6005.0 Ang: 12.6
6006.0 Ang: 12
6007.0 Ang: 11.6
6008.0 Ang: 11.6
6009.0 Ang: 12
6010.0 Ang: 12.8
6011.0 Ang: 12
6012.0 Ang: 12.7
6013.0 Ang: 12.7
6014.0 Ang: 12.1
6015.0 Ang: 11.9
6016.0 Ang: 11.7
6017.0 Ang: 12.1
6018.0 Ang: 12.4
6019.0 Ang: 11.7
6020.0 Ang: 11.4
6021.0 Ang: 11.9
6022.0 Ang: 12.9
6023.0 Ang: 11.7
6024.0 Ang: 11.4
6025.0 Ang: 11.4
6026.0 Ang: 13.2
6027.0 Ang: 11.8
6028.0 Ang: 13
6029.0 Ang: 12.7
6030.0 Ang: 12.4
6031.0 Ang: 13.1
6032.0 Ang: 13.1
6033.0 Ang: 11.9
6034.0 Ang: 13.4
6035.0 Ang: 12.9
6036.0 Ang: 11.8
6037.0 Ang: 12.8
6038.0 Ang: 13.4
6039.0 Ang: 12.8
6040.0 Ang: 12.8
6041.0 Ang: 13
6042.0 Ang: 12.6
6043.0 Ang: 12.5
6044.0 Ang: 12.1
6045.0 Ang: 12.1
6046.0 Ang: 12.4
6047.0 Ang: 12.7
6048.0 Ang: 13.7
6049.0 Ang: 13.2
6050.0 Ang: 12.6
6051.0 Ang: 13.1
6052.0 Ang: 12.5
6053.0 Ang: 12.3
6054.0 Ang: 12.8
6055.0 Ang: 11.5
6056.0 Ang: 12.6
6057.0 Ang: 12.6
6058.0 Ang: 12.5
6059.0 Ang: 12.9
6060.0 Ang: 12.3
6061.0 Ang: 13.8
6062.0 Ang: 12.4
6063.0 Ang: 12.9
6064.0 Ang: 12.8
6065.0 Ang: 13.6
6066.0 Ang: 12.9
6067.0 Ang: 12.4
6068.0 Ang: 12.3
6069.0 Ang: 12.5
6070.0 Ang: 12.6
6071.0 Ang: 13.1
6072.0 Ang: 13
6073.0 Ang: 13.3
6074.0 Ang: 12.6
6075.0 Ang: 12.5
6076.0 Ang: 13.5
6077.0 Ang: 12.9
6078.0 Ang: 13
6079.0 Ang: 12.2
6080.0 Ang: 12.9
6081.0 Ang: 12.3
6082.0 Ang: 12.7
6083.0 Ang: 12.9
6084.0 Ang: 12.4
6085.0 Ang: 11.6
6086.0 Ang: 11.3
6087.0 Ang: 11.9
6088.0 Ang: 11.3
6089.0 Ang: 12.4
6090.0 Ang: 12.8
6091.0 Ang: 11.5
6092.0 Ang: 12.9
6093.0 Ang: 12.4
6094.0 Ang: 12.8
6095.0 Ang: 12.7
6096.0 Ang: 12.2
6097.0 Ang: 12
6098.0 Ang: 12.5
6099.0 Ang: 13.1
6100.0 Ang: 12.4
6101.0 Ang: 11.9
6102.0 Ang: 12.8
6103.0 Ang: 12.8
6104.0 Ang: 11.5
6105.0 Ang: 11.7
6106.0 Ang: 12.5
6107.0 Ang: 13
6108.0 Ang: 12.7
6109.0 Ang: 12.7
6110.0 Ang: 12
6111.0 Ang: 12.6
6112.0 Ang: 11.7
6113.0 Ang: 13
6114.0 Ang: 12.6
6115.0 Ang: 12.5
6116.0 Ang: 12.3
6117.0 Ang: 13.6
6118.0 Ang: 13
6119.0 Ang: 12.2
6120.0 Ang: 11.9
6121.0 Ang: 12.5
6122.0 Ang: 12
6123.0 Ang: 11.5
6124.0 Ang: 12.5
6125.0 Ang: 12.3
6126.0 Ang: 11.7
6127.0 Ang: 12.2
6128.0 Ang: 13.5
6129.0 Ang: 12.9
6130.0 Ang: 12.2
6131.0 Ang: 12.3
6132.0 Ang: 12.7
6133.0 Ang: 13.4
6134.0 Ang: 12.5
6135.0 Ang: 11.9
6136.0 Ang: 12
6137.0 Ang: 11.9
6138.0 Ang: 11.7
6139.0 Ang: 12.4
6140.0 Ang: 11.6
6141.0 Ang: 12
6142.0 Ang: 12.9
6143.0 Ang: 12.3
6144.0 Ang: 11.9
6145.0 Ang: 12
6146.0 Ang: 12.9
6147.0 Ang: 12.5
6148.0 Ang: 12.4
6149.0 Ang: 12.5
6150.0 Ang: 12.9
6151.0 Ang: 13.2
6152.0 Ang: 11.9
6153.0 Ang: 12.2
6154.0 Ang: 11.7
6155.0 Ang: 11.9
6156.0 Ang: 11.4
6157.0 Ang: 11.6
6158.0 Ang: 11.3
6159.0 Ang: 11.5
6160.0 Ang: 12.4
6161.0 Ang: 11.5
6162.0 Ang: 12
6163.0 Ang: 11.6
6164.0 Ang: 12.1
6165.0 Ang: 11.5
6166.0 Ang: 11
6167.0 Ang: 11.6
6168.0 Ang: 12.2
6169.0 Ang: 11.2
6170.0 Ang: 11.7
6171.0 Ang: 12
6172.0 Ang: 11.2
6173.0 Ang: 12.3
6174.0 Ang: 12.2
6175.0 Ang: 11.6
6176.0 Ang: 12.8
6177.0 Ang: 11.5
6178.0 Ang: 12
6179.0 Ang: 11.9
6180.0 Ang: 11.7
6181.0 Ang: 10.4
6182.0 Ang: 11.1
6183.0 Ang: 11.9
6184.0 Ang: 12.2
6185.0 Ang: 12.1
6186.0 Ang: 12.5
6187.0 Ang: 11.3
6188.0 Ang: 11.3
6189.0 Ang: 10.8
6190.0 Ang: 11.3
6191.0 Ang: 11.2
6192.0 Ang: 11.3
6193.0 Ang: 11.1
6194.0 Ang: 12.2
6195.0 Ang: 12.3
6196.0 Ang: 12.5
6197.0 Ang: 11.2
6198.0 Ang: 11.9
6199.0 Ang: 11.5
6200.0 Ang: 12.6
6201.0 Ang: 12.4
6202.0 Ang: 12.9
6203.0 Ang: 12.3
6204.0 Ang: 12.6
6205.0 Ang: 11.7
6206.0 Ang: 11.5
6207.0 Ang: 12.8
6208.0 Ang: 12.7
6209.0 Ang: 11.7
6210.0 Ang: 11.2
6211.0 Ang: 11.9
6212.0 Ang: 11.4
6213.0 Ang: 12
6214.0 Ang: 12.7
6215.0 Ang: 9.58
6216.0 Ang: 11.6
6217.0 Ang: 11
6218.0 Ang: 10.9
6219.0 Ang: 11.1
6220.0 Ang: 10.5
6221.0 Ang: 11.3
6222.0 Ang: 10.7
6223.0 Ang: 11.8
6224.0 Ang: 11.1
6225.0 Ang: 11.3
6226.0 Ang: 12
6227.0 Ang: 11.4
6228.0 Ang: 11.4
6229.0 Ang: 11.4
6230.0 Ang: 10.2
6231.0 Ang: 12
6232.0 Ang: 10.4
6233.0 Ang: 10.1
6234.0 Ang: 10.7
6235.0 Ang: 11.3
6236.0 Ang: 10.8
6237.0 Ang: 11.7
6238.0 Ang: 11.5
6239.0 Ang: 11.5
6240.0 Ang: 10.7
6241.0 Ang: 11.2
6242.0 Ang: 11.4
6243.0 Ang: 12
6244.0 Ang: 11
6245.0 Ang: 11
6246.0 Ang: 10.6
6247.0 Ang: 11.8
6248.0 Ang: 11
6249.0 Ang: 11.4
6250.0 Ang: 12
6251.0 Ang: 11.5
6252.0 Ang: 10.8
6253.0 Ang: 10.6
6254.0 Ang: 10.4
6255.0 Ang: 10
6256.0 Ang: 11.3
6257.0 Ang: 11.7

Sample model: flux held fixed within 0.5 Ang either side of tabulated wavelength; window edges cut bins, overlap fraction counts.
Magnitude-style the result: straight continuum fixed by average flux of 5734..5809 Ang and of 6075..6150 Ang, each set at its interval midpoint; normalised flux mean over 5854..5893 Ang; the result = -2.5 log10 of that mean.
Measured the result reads 0.08 mag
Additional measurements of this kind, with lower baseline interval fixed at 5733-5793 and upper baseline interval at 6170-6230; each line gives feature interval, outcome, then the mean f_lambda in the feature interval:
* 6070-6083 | -0.08 mag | 12.8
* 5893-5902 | 0.19 mag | 10.2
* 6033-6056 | -0.06 mag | 12.7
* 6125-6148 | -0.05 mag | 12.3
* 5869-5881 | 0.01 mag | 12.2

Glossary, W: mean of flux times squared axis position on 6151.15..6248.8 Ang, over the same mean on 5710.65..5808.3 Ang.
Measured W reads 1.07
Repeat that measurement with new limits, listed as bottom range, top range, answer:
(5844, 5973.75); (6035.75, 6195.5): 1.10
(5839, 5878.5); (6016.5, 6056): 1.08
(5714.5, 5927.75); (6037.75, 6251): 1.09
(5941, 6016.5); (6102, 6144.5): 1.04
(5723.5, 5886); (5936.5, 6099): 1.07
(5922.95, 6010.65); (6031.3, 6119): 1.05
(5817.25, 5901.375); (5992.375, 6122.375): 1.11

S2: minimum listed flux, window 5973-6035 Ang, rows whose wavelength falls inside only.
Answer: 11.4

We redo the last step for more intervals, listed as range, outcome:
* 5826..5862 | 10.8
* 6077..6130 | 11.3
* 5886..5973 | 9.31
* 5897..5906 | 9.75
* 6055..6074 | 11.5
